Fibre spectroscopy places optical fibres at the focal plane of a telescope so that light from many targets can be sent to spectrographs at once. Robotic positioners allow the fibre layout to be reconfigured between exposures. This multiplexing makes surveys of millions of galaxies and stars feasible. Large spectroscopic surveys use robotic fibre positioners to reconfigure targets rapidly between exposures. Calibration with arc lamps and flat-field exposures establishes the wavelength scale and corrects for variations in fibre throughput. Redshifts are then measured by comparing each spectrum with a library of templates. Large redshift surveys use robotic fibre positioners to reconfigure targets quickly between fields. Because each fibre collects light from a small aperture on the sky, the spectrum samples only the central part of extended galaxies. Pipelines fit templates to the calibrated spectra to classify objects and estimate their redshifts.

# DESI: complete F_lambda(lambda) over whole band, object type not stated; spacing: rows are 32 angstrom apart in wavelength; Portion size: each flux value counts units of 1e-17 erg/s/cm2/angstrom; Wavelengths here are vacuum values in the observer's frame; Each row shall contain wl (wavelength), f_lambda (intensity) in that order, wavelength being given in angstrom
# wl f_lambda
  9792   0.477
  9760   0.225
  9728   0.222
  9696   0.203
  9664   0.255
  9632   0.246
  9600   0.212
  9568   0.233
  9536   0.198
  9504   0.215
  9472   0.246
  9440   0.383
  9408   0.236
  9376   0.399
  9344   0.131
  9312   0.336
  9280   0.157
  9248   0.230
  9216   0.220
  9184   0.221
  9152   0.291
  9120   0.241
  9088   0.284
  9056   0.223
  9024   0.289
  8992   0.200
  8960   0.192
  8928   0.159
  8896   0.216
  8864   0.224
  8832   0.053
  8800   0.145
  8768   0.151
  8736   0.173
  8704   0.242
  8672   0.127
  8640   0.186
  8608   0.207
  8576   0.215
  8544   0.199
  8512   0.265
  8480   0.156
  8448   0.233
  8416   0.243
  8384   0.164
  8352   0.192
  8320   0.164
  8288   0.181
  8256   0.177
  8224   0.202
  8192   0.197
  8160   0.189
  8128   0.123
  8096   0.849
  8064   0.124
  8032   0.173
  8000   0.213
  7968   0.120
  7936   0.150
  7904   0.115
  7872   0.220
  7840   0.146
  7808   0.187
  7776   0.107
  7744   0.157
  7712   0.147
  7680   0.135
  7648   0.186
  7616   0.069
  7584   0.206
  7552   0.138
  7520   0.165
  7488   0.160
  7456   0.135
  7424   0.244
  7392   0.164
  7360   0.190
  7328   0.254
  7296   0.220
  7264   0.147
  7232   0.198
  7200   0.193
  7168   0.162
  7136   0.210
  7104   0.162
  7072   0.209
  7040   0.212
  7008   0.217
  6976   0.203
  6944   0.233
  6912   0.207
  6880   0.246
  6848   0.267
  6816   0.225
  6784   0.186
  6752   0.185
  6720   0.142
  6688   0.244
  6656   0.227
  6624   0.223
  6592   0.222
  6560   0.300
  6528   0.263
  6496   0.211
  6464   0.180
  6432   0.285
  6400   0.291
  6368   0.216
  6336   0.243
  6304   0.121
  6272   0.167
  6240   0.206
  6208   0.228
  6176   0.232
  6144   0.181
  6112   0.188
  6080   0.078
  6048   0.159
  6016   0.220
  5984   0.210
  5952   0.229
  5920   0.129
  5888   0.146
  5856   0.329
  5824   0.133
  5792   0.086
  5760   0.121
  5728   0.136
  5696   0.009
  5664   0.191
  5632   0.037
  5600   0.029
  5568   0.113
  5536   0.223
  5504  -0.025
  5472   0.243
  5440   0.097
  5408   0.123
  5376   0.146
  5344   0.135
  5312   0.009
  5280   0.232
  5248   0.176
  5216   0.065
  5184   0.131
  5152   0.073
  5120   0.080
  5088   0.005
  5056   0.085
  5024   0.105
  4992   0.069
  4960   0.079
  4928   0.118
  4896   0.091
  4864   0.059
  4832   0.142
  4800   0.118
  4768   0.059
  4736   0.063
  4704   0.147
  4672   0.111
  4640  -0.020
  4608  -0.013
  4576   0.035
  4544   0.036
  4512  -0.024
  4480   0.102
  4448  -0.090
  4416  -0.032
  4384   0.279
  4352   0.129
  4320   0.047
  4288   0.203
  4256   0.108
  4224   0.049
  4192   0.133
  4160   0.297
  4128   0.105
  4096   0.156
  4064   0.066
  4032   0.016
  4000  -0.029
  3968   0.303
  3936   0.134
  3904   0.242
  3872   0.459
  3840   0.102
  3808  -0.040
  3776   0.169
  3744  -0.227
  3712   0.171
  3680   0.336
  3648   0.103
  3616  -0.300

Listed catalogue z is 1.171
